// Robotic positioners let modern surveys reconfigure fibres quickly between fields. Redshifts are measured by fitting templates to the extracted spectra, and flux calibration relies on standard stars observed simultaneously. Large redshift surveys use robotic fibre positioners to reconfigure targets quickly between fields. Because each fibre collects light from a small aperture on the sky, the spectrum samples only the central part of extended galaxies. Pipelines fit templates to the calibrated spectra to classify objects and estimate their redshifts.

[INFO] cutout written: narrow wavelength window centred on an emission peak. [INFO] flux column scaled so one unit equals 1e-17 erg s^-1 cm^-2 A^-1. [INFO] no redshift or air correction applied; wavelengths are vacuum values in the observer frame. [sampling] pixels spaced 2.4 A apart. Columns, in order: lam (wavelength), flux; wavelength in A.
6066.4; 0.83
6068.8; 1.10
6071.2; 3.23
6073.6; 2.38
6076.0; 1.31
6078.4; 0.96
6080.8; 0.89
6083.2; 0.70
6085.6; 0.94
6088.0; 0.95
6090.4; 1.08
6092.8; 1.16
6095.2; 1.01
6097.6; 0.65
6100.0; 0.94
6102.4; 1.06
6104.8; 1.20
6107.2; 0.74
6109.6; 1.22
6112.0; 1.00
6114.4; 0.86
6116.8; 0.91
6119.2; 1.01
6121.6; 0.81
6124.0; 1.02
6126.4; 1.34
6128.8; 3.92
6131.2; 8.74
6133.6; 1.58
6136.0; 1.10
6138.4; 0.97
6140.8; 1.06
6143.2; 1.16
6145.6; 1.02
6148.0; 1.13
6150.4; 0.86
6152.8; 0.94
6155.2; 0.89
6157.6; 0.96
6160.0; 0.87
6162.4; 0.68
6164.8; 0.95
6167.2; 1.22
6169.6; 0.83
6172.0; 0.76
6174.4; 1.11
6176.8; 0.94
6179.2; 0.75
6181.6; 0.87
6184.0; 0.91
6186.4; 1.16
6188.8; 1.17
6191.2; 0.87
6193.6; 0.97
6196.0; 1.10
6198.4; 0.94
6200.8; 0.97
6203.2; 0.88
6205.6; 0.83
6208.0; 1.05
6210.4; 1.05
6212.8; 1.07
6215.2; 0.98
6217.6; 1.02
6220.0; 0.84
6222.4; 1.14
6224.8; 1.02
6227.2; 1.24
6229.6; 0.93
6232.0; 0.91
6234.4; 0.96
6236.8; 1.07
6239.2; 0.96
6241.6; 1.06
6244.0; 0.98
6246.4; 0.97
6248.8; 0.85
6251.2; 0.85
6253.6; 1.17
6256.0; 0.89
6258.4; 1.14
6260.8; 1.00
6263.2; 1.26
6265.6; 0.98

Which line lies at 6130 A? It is [O III] 5007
